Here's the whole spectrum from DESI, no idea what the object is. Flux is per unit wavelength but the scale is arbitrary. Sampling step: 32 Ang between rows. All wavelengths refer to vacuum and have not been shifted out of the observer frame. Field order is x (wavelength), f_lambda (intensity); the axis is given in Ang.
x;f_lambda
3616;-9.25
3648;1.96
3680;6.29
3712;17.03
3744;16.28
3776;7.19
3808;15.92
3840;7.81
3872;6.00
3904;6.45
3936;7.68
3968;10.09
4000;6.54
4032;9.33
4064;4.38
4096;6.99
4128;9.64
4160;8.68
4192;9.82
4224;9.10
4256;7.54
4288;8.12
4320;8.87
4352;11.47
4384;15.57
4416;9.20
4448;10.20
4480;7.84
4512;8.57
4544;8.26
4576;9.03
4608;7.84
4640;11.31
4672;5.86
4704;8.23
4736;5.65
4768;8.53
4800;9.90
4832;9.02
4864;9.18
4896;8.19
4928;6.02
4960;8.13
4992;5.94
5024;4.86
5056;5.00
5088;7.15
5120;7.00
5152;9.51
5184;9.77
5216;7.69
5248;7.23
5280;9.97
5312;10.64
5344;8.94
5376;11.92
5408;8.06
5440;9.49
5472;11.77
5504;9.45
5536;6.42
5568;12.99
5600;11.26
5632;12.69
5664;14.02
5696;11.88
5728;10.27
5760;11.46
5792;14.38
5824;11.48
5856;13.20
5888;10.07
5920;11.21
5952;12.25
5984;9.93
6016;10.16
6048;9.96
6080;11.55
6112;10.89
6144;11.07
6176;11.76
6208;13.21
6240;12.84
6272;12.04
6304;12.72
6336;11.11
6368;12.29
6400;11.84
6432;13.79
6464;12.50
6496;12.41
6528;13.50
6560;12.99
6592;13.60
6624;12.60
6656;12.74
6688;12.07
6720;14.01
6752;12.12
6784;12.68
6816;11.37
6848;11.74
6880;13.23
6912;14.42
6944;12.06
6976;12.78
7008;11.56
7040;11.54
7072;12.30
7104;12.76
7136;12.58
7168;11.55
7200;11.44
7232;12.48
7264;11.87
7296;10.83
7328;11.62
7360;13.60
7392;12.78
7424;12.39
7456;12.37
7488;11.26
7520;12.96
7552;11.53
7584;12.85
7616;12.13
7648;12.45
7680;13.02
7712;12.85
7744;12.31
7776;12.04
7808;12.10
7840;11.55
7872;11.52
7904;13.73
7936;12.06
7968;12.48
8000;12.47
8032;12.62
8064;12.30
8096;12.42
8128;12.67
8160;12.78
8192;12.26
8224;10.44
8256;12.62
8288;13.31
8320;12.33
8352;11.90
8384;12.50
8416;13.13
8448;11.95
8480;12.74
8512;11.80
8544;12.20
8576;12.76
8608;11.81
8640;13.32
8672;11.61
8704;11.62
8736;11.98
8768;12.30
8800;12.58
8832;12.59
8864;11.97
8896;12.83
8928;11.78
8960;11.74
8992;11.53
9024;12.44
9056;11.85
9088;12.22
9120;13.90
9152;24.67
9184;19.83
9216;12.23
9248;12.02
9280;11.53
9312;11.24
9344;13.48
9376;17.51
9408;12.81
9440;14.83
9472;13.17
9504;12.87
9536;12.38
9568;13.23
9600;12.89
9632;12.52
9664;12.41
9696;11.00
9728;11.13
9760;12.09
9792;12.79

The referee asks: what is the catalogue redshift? 0.39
